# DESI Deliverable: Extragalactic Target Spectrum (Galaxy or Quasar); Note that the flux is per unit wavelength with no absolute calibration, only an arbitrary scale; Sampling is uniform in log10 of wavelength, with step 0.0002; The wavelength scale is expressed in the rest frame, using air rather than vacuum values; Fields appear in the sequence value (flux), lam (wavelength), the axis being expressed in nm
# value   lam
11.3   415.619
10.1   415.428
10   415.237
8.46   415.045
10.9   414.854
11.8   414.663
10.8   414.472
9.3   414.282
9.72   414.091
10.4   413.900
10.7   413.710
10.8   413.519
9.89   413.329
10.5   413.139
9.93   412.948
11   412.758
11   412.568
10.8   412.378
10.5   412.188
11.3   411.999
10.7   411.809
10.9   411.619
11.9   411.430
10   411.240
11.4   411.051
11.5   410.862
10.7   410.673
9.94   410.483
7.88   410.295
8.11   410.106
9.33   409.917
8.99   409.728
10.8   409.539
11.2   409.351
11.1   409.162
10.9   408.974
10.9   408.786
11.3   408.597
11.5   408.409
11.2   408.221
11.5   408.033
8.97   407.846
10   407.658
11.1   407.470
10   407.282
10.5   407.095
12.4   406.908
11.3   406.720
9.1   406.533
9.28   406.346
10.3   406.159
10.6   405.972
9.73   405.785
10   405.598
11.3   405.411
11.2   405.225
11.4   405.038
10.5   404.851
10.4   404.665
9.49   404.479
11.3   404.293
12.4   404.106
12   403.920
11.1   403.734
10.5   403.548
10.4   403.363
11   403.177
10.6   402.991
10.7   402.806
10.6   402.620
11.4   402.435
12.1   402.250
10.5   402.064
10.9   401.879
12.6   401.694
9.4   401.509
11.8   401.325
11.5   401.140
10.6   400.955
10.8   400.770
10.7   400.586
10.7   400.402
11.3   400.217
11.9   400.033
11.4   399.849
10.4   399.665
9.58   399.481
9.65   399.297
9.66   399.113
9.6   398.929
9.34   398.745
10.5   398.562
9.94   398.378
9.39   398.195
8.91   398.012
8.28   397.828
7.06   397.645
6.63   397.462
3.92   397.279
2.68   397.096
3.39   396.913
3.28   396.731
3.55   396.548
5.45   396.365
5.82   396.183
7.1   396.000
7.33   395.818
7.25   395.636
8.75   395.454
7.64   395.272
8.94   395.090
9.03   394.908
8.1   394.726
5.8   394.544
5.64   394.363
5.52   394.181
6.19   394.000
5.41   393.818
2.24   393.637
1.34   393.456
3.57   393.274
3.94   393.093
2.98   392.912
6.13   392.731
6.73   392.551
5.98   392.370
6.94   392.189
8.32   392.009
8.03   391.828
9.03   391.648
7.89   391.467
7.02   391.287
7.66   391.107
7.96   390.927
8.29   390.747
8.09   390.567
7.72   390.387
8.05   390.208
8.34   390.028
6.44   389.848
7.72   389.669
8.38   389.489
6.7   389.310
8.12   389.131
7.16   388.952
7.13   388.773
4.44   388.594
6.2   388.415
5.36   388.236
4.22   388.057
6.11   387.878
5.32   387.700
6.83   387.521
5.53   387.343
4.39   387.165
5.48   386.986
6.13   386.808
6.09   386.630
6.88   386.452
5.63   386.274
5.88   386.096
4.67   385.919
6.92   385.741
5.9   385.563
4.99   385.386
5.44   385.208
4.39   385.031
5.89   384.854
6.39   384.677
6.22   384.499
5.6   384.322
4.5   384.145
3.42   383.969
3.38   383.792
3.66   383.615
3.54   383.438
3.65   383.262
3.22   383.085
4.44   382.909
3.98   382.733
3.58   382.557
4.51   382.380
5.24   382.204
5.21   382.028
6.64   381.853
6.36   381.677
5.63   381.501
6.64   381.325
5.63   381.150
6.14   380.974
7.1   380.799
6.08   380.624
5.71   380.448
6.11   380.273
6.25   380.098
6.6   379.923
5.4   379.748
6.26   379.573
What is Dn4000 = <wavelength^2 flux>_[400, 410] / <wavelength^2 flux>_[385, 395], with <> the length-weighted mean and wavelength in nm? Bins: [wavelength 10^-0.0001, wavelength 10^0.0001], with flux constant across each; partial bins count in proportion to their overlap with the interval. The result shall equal 1.86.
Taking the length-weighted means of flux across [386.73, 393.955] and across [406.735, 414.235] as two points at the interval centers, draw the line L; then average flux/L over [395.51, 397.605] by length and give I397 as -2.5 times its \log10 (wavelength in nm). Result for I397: 0.41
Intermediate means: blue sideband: 6.33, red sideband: 10.5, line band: 5.23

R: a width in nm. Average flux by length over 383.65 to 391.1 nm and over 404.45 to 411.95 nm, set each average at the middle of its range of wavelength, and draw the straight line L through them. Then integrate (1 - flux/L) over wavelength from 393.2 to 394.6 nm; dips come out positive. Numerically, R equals 0.58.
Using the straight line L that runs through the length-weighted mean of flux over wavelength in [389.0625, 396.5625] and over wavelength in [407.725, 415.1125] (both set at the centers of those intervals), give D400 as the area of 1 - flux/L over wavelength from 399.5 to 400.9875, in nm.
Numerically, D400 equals -0.489 nm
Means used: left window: 6.72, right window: 10.5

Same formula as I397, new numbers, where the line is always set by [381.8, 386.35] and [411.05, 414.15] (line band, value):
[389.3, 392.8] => -0.209 mag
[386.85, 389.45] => -0.051 mag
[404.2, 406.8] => -0.134 mag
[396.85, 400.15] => -0.091 mag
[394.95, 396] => -0.112 mag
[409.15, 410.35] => 0.055 mag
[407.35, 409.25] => -0.110 mag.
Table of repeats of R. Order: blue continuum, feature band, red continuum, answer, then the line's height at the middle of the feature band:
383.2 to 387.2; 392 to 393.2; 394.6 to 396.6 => 0.17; 6.64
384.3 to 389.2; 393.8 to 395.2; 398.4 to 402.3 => 0.28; 8.59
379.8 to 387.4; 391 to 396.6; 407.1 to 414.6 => 0.71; 7.26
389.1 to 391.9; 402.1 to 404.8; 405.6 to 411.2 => -0.36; 9.68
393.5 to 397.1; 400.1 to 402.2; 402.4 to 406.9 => -0.49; 8.94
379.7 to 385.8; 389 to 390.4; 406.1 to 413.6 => -0.23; 6.6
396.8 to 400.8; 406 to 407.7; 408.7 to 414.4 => -0.11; 9.83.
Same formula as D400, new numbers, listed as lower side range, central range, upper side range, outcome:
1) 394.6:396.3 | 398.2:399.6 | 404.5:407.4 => -0.18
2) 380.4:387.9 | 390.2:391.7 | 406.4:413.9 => -0.28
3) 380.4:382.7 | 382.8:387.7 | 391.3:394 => 0.45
